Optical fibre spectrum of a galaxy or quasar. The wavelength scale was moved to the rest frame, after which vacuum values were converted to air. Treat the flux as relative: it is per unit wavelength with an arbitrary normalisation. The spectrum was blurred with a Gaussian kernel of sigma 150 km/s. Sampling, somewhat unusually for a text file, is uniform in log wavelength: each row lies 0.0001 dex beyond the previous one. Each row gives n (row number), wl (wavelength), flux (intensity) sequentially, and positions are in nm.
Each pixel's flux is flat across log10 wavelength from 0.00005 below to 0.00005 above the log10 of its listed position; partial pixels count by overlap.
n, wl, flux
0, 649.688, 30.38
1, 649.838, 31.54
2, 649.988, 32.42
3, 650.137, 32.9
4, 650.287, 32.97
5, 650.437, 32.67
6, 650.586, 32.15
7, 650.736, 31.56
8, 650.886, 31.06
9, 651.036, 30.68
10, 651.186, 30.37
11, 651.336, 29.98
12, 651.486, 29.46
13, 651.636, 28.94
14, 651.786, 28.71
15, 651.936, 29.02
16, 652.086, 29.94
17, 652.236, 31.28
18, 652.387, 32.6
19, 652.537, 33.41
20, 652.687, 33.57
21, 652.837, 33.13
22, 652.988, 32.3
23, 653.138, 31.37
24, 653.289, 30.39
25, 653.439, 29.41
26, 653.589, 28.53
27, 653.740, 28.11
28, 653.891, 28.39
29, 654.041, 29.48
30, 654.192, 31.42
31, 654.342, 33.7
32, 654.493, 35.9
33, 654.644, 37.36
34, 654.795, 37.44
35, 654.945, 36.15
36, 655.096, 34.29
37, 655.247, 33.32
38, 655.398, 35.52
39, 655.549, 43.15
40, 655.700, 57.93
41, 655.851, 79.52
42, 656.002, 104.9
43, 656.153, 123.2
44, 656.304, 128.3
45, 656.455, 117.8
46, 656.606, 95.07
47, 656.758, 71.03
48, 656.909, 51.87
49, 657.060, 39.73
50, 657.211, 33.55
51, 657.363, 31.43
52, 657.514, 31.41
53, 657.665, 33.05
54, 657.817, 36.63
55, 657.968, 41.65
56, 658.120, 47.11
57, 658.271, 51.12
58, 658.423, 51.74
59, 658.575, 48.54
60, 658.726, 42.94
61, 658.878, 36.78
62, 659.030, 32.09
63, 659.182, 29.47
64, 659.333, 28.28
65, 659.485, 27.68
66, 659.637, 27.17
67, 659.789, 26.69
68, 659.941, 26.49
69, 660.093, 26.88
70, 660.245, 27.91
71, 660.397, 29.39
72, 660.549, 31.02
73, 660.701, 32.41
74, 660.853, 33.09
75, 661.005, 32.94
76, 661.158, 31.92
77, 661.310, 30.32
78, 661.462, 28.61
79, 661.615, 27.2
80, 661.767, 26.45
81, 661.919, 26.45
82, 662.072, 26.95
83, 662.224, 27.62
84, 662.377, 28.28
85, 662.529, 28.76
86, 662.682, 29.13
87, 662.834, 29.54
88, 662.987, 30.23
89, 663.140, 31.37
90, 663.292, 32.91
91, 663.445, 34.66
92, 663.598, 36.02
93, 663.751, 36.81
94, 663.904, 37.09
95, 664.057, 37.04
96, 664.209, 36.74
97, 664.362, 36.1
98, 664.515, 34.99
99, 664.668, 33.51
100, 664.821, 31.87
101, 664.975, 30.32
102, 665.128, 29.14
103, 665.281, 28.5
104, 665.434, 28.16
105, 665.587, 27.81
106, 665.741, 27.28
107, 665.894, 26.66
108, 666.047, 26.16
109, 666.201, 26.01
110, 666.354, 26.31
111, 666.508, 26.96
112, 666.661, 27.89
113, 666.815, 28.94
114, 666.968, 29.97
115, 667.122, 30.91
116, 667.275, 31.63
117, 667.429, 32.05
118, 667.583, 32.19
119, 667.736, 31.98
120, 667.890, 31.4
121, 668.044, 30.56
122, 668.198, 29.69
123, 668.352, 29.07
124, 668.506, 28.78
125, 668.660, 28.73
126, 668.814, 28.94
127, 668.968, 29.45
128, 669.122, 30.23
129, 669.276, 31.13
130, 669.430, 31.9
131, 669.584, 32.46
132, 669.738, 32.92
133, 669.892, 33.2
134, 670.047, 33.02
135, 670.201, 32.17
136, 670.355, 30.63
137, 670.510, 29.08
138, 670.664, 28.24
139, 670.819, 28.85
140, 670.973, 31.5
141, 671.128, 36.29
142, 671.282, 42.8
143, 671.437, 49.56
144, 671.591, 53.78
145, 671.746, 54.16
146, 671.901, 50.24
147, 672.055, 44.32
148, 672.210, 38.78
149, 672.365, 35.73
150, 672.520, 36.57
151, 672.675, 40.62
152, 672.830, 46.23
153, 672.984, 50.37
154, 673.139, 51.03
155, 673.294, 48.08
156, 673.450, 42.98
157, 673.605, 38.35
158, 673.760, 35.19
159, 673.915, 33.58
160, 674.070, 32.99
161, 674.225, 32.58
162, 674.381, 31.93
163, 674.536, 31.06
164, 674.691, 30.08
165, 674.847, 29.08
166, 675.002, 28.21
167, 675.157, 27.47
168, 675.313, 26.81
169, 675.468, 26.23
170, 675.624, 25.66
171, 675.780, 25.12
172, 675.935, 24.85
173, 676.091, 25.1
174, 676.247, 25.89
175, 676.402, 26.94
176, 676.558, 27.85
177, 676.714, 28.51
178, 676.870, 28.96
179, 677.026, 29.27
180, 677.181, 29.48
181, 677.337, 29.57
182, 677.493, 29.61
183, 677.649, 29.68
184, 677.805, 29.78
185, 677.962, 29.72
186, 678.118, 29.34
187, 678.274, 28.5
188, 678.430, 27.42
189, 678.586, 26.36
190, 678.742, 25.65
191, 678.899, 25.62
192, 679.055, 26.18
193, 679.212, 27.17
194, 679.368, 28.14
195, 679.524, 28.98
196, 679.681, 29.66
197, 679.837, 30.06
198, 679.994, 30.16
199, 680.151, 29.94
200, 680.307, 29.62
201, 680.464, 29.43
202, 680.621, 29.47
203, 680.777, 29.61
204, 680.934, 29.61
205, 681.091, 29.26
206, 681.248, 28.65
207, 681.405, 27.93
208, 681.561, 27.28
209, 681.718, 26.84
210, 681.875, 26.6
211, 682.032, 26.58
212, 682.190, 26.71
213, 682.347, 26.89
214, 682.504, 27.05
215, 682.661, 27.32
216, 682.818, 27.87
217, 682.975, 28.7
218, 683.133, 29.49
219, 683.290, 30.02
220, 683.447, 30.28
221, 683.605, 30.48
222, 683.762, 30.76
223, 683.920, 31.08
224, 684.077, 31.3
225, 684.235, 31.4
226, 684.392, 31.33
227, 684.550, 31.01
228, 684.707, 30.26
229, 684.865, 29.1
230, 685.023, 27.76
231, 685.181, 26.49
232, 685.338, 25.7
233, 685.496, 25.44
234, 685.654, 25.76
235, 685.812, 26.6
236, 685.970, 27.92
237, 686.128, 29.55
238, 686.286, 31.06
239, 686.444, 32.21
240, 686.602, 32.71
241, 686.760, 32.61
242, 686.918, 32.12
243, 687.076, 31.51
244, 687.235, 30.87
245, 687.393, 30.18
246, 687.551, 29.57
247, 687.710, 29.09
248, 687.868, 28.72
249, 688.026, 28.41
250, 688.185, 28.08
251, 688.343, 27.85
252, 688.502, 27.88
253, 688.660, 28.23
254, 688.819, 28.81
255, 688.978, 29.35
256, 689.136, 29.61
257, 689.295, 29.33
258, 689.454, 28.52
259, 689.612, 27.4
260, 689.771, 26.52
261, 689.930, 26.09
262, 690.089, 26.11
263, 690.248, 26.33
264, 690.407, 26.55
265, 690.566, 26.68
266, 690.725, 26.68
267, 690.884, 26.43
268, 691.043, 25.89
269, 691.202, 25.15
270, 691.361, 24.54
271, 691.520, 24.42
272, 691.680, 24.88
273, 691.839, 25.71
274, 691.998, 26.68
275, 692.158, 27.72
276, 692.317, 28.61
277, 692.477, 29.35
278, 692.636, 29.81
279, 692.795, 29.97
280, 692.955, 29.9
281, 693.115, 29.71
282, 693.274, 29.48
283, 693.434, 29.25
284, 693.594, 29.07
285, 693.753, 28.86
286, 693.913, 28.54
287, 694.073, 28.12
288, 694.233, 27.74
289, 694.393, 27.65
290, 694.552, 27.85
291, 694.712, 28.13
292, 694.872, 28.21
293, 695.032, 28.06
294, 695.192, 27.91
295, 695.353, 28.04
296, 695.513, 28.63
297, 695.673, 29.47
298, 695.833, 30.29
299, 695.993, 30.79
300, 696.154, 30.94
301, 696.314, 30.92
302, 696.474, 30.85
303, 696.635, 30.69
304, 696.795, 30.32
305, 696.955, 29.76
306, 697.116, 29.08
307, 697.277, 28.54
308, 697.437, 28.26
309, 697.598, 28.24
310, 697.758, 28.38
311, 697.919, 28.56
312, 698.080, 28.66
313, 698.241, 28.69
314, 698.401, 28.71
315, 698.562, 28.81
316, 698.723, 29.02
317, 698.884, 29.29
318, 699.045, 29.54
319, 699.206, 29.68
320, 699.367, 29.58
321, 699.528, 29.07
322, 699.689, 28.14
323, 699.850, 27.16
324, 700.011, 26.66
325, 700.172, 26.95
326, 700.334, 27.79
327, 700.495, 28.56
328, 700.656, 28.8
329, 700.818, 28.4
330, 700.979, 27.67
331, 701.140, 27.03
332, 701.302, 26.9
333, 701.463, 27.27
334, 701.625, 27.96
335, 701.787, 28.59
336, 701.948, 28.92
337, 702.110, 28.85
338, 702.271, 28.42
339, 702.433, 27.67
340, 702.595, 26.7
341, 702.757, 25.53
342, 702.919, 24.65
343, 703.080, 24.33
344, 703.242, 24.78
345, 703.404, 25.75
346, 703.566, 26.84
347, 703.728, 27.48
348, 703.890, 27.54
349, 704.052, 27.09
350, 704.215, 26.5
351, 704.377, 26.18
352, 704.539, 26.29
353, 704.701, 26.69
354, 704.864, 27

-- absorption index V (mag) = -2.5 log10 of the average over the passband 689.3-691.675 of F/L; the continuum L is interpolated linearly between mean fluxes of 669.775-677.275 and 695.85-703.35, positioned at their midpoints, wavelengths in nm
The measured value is 0.16 mag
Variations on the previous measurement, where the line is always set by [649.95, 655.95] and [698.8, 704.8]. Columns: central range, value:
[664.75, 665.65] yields 0.12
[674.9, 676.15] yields 0.18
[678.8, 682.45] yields 0.08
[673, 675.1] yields -0.15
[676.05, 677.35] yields 0.11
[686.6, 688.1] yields -0.04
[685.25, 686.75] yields 0.03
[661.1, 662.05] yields 0.17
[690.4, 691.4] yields 0.12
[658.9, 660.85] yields 0.14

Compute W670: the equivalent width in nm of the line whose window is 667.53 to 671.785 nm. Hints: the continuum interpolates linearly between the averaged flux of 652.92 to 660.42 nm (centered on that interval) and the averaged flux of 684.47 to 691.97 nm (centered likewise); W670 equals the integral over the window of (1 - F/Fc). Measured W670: 0.49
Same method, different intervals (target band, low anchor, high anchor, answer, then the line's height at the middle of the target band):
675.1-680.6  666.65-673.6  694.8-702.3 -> 0.962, 33.9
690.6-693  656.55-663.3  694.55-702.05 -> 0.226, 29.8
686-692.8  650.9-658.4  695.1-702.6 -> 0.802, 32.1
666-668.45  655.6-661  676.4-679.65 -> 0.628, 39.8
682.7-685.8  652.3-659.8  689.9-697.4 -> 0.323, 32.5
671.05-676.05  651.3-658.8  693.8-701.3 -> 0.095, 38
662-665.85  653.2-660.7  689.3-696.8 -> 0.921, 41.5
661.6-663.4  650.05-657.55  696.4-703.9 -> 0.511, 40.4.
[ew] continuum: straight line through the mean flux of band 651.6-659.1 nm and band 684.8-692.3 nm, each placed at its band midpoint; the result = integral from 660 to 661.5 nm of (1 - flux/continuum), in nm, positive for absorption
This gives 0.427 nm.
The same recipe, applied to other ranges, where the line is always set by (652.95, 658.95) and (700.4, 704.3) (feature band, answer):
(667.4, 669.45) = 0.61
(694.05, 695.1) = 0.10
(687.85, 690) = 0.34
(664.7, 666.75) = 0.75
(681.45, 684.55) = 0.63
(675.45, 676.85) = 0.46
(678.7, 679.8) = 0.30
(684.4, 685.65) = 0.26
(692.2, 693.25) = 0.07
